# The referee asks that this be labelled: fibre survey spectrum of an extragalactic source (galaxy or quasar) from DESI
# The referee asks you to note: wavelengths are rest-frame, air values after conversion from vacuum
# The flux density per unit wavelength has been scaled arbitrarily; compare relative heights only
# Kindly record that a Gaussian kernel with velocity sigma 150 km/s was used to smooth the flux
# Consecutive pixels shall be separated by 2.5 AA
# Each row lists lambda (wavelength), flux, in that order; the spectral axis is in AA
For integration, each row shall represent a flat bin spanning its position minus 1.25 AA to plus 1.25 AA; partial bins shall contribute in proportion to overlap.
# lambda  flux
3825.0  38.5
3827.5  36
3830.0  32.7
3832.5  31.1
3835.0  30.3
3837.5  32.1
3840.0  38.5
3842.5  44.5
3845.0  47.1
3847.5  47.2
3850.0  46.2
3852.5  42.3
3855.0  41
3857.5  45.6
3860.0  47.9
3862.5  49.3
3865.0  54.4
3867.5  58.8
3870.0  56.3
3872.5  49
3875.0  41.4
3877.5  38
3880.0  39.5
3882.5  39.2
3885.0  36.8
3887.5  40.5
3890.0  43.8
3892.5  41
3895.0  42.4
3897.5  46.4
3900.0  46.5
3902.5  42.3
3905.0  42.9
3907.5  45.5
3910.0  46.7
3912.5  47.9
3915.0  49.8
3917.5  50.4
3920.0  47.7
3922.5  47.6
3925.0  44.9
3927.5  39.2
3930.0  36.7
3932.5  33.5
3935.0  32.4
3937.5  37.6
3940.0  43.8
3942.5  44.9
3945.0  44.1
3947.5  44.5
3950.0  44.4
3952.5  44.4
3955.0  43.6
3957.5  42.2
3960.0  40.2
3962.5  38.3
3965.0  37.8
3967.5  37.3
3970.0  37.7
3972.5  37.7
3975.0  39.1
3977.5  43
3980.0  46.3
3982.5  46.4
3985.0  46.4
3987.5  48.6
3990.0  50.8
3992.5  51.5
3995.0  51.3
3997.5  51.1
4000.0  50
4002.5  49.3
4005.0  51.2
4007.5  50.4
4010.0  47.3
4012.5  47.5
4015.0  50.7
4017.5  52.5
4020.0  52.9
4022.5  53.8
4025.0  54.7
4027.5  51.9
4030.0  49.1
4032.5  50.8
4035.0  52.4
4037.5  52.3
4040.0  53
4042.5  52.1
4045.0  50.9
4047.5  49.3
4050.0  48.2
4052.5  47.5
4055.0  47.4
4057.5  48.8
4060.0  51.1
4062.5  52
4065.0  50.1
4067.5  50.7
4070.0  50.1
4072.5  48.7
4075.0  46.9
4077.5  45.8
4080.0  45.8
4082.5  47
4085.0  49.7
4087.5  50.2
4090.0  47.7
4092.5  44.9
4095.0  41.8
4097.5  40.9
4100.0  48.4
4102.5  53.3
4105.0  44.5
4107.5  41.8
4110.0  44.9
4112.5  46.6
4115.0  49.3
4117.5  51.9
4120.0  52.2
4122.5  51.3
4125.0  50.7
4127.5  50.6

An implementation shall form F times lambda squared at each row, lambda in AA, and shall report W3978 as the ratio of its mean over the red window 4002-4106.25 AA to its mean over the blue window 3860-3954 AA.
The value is 1.20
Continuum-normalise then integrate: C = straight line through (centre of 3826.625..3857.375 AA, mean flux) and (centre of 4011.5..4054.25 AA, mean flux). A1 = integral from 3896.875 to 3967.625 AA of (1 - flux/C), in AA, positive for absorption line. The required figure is 3.0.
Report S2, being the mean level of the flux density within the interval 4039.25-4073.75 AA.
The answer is 49.9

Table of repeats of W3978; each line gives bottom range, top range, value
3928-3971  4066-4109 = 1.25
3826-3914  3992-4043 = 1.28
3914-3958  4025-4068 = 1.25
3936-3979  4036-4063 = 1.28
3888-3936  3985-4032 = 1.22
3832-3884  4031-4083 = 1.25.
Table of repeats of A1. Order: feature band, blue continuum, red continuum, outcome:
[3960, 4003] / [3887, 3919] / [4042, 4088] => 2.22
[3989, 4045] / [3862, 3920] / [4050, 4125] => -4.81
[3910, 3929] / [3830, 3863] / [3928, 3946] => -3.50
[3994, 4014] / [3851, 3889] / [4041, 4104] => -1.02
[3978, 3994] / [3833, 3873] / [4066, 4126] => -0.51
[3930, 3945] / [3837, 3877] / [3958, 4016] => 2.33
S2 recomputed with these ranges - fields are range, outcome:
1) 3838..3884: 45.6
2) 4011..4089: 50.1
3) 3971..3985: 42.8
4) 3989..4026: 51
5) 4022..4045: 52.1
